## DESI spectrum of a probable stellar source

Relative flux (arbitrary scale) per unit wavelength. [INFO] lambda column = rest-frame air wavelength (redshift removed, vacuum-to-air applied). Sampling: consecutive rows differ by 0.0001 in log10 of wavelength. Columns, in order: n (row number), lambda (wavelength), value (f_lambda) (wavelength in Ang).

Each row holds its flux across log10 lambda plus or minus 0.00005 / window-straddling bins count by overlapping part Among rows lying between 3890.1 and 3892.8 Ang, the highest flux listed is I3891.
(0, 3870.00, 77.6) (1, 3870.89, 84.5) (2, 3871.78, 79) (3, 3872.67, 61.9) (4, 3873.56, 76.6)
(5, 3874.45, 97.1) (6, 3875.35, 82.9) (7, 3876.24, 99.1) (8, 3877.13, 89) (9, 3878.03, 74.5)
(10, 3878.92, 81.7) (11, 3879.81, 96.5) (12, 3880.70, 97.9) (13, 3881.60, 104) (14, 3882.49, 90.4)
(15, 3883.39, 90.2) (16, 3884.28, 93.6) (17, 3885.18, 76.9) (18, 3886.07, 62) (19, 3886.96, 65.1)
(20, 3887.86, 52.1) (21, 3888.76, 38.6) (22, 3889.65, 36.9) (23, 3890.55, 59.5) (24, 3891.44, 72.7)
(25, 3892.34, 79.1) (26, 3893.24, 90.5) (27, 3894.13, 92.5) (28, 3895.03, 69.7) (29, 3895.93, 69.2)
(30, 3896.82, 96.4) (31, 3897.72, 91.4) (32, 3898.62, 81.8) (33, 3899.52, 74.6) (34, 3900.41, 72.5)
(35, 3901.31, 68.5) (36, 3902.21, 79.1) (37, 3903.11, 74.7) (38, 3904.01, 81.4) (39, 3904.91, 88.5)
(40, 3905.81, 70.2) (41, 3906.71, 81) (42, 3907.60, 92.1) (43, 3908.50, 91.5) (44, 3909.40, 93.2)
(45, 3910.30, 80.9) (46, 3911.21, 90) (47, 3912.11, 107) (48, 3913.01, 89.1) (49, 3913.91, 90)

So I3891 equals 79.1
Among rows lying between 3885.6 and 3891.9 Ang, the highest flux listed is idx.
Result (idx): 72.7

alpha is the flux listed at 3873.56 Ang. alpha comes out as 76.6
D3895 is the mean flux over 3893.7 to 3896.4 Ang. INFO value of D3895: 77.3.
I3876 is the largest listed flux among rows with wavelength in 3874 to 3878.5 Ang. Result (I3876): 99.1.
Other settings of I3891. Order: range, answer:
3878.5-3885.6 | 104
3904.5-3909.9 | 93.2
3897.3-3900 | 91.4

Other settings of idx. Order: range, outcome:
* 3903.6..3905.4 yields 88.5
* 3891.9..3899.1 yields 96.4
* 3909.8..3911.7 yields 90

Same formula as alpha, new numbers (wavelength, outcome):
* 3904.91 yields 88.5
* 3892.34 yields 79.1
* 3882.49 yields 90.4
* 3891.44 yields 72.7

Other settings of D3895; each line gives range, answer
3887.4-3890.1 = 42.5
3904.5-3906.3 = 79.1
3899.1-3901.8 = 72.1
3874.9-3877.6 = 90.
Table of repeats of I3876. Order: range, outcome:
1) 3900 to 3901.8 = 72.5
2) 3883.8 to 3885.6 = 93.6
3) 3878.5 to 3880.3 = 96.5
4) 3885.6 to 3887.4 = 65.1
